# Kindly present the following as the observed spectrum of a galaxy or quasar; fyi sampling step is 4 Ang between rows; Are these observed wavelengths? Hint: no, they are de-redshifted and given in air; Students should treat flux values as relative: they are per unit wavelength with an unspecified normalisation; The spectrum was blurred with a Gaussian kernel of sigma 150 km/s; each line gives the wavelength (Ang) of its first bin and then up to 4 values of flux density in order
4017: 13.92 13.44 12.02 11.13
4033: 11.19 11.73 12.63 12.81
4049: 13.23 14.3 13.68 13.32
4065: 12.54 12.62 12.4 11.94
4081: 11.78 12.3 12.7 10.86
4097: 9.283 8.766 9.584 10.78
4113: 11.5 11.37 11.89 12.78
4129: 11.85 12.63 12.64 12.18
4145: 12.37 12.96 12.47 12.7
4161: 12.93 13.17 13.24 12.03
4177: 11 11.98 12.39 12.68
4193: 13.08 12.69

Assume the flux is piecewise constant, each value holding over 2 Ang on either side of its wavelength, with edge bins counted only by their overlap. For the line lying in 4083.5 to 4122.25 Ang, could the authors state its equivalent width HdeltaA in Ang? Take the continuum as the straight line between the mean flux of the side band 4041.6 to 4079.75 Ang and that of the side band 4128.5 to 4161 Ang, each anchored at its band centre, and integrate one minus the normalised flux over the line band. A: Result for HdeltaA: 5.7 Ang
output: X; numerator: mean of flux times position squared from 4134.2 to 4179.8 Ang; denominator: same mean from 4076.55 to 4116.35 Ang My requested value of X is 1.18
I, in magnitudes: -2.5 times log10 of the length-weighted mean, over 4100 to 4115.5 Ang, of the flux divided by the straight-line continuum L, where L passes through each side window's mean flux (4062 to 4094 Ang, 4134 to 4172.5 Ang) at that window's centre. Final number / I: 0.20 mag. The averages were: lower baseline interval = 12.2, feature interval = 10.3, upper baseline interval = 12.7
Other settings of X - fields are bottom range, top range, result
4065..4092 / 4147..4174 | 1.09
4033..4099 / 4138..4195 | 1.06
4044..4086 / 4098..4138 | 0.90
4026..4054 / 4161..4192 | 1.07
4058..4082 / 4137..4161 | 1.04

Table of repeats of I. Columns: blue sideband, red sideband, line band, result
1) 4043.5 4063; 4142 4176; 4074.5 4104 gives 0.193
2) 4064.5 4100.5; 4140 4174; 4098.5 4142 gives 0.073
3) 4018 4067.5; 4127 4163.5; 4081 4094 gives 0.054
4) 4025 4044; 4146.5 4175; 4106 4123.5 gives 0.100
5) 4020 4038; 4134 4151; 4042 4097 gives -0.040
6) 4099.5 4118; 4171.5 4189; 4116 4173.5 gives -0.123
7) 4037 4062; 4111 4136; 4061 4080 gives 0.037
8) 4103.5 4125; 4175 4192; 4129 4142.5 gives -0.083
